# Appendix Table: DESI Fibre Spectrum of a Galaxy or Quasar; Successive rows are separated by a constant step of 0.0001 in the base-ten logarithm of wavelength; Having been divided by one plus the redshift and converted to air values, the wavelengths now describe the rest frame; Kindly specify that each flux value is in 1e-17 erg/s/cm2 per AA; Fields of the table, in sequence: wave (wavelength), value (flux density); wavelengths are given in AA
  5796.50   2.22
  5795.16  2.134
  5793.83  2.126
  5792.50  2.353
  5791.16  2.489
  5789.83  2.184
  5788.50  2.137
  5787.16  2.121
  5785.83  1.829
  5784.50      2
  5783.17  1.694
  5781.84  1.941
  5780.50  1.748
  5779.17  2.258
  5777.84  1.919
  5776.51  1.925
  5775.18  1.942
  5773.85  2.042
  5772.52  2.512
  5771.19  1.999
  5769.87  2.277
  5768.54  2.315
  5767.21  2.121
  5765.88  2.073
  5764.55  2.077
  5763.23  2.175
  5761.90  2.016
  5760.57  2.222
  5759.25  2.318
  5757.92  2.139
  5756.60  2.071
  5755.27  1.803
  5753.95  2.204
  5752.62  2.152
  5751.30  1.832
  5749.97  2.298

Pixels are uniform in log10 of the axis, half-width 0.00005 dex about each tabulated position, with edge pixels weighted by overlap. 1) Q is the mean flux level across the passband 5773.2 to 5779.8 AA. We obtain 2.02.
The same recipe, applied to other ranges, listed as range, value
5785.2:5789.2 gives 2.03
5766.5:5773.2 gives 2.24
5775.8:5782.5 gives 1.96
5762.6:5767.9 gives 2.11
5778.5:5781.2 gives 2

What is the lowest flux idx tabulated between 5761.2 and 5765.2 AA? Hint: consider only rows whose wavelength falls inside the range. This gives 2.016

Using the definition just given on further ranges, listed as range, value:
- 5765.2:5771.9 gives 1.999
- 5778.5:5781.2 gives 1.748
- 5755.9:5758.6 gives 2.071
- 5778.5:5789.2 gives 1.694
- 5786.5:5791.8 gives 2.121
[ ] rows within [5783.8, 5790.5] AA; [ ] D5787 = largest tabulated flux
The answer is 2.184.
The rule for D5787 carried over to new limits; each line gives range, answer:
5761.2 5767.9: 2.175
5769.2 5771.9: 2.277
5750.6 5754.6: 2.204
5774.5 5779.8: 2.258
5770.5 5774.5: 2.512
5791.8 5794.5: 2.353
